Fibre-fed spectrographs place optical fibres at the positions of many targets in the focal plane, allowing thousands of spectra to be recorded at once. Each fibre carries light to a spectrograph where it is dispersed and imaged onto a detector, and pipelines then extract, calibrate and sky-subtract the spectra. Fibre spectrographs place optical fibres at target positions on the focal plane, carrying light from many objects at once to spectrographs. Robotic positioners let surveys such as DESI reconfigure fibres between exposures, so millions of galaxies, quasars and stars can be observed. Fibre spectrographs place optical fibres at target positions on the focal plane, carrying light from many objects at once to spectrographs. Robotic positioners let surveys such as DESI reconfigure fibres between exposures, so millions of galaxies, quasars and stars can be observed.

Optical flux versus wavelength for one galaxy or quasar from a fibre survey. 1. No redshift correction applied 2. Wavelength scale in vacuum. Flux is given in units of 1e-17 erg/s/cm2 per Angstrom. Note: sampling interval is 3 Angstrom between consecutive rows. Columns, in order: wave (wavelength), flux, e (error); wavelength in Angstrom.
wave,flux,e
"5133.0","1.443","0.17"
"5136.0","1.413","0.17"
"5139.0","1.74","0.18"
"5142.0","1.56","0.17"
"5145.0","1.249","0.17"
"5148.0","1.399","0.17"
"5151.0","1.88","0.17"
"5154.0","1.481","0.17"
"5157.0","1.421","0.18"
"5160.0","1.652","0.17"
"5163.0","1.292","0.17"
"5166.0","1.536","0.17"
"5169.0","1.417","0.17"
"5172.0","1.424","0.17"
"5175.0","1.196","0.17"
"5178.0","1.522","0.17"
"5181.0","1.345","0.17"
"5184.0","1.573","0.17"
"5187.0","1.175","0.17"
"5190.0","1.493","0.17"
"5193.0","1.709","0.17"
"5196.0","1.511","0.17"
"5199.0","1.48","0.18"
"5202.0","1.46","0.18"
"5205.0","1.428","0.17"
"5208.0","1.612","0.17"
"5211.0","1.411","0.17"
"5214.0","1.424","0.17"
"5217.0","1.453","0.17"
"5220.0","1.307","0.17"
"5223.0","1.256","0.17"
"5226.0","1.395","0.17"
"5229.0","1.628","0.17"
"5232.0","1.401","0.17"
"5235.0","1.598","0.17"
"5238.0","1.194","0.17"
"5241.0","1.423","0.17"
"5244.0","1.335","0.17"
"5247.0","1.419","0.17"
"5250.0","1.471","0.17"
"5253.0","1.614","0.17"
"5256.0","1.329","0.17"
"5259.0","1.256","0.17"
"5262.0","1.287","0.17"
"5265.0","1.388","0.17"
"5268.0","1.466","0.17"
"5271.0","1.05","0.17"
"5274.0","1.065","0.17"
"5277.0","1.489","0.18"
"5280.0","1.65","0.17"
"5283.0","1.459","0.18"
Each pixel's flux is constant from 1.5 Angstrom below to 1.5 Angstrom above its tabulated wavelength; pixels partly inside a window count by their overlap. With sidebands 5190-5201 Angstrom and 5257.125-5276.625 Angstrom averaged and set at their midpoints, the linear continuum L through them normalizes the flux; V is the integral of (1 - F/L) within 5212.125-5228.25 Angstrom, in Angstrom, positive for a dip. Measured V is 0.8 Angstrom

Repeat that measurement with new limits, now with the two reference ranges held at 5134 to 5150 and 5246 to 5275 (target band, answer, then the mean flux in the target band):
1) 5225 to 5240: -0.8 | 1.44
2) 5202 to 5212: -0.6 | 1.48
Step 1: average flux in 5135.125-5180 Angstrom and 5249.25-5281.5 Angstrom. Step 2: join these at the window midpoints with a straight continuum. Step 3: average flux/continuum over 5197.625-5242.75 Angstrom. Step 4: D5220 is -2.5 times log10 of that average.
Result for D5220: -0.013 mag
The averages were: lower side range 1.48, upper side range 1.37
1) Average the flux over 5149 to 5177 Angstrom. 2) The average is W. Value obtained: 1.48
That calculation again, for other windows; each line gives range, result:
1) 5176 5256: 1.44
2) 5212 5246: 1.4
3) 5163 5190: 1.4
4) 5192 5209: 1.53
